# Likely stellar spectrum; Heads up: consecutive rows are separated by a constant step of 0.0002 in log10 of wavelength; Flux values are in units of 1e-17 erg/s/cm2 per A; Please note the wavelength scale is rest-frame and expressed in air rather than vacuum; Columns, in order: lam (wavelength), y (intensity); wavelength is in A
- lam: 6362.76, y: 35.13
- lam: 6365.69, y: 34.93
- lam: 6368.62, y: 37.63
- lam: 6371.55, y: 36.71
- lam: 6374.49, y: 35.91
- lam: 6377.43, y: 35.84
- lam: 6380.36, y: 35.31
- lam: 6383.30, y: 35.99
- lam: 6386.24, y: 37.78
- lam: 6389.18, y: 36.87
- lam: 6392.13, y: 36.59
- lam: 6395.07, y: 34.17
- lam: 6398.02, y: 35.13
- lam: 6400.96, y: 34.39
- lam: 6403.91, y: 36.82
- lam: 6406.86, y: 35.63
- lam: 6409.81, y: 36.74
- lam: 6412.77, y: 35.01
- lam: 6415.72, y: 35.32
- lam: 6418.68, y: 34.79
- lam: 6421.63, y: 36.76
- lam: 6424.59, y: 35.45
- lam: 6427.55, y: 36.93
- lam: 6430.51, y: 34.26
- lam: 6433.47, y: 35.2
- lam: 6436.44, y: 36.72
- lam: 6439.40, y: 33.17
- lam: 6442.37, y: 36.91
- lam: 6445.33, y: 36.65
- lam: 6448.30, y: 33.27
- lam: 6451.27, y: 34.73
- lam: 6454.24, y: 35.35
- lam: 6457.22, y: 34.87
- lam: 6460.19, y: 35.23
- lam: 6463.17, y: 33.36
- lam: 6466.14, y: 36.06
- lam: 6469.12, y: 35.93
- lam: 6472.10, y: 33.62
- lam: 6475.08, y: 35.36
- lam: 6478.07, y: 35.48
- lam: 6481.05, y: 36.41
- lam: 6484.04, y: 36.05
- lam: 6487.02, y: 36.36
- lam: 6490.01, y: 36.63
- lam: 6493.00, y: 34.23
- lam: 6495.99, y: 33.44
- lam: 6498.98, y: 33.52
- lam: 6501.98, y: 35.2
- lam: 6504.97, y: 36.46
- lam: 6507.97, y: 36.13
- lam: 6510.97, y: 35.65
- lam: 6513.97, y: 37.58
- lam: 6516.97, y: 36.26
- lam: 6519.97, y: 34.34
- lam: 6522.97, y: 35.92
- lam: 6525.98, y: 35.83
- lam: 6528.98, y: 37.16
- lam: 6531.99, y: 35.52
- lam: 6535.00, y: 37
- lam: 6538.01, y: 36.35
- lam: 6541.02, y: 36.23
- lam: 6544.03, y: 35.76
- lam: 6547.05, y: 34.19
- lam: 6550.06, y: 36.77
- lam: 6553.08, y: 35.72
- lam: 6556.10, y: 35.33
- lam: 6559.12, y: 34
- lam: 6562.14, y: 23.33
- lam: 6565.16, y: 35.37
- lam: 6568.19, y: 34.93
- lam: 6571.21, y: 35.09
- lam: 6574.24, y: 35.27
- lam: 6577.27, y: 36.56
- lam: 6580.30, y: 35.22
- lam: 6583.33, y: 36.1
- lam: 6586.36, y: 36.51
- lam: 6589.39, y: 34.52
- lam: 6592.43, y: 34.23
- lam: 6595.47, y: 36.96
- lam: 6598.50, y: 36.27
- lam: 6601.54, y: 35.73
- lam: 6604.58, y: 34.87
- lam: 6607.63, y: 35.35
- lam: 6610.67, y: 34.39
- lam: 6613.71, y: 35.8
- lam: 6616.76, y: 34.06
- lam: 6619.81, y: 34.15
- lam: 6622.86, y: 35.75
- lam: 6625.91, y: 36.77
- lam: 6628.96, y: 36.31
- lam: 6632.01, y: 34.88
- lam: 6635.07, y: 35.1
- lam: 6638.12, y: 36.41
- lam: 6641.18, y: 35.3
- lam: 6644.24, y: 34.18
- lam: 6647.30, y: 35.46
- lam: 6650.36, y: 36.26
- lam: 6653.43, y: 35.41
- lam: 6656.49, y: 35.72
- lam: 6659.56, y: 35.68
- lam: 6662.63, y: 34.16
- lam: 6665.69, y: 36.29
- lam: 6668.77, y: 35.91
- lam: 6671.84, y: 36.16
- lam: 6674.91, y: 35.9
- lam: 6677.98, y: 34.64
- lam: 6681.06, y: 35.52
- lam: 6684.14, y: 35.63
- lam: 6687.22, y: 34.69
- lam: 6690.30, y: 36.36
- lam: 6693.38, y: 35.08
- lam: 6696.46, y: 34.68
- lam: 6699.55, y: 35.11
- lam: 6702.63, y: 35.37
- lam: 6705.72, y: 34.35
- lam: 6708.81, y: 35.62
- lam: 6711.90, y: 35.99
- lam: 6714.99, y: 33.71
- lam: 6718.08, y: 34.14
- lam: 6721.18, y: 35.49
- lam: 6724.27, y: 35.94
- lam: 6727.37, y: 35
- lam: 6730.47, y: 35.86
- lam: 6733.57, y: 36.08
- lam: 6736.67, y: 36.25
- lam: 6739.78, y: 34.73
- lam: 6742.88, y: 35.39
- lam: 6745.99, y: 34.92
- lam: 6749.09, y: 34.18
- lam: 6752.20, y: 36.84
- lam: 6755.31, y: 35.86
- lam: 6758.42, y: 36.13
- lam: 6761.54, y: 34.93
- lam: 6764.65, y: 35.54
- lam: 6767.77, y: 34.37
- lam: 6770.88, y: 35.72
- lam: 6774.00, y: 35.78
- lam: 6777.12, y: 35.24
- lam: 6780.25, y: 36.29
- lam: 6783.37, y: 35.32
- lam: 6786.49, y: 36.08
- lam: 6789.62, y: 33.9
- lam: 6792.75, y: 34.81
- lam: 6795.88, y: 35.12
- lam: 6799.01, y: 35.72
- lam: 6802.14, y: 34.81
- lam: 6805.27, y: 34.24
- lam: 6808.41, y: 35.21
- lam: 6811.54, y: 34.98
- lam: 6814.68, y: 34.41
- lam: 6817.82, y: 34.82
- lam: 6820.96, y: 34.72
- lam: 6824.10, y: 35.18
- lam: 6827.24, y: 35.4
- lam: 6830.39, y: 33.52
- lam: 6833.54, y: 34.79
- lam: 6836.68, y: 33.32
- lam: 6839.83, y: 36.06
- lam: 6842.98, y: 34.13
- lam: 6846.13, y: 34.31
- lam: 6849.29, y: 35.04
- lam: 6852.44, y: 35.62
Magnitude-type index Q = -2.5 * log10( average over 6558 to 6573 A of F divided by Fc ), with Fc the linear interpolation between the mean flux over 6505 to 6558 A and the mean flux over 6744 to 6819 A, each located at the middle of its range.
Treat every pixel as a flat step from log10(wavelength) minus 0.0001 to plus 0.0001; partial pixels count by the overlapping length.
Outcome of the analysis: 0.11 mag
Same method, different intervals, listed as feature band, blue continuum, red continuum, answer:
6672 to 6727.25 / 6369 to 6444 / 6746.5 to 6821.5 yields 0.004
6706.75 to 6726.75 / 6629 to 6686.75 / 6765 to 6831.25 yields 0.006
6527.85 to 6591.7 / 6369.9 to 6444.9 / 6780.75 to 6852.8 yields 0.012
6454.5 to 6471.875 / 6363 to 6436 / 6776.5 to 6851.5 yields 0.021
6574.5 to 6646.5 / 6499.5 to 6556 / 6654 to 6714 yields 0.006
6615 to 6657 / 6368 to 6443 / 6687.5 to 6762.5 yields 0.002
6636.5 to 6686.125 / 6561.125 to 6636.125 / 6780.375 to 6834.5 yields -0.017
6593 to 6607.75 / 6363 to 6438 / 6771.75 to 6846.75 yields -0.011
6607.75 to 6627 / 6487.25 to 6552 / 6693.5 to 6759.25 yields 0.012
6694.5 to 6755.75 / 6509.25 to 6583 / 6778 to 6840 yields -0.008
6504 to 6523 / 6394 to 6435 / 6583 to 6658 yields -0.018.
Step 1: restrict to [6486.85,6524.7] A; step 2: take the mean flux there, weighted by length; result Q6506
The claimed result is 35.5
